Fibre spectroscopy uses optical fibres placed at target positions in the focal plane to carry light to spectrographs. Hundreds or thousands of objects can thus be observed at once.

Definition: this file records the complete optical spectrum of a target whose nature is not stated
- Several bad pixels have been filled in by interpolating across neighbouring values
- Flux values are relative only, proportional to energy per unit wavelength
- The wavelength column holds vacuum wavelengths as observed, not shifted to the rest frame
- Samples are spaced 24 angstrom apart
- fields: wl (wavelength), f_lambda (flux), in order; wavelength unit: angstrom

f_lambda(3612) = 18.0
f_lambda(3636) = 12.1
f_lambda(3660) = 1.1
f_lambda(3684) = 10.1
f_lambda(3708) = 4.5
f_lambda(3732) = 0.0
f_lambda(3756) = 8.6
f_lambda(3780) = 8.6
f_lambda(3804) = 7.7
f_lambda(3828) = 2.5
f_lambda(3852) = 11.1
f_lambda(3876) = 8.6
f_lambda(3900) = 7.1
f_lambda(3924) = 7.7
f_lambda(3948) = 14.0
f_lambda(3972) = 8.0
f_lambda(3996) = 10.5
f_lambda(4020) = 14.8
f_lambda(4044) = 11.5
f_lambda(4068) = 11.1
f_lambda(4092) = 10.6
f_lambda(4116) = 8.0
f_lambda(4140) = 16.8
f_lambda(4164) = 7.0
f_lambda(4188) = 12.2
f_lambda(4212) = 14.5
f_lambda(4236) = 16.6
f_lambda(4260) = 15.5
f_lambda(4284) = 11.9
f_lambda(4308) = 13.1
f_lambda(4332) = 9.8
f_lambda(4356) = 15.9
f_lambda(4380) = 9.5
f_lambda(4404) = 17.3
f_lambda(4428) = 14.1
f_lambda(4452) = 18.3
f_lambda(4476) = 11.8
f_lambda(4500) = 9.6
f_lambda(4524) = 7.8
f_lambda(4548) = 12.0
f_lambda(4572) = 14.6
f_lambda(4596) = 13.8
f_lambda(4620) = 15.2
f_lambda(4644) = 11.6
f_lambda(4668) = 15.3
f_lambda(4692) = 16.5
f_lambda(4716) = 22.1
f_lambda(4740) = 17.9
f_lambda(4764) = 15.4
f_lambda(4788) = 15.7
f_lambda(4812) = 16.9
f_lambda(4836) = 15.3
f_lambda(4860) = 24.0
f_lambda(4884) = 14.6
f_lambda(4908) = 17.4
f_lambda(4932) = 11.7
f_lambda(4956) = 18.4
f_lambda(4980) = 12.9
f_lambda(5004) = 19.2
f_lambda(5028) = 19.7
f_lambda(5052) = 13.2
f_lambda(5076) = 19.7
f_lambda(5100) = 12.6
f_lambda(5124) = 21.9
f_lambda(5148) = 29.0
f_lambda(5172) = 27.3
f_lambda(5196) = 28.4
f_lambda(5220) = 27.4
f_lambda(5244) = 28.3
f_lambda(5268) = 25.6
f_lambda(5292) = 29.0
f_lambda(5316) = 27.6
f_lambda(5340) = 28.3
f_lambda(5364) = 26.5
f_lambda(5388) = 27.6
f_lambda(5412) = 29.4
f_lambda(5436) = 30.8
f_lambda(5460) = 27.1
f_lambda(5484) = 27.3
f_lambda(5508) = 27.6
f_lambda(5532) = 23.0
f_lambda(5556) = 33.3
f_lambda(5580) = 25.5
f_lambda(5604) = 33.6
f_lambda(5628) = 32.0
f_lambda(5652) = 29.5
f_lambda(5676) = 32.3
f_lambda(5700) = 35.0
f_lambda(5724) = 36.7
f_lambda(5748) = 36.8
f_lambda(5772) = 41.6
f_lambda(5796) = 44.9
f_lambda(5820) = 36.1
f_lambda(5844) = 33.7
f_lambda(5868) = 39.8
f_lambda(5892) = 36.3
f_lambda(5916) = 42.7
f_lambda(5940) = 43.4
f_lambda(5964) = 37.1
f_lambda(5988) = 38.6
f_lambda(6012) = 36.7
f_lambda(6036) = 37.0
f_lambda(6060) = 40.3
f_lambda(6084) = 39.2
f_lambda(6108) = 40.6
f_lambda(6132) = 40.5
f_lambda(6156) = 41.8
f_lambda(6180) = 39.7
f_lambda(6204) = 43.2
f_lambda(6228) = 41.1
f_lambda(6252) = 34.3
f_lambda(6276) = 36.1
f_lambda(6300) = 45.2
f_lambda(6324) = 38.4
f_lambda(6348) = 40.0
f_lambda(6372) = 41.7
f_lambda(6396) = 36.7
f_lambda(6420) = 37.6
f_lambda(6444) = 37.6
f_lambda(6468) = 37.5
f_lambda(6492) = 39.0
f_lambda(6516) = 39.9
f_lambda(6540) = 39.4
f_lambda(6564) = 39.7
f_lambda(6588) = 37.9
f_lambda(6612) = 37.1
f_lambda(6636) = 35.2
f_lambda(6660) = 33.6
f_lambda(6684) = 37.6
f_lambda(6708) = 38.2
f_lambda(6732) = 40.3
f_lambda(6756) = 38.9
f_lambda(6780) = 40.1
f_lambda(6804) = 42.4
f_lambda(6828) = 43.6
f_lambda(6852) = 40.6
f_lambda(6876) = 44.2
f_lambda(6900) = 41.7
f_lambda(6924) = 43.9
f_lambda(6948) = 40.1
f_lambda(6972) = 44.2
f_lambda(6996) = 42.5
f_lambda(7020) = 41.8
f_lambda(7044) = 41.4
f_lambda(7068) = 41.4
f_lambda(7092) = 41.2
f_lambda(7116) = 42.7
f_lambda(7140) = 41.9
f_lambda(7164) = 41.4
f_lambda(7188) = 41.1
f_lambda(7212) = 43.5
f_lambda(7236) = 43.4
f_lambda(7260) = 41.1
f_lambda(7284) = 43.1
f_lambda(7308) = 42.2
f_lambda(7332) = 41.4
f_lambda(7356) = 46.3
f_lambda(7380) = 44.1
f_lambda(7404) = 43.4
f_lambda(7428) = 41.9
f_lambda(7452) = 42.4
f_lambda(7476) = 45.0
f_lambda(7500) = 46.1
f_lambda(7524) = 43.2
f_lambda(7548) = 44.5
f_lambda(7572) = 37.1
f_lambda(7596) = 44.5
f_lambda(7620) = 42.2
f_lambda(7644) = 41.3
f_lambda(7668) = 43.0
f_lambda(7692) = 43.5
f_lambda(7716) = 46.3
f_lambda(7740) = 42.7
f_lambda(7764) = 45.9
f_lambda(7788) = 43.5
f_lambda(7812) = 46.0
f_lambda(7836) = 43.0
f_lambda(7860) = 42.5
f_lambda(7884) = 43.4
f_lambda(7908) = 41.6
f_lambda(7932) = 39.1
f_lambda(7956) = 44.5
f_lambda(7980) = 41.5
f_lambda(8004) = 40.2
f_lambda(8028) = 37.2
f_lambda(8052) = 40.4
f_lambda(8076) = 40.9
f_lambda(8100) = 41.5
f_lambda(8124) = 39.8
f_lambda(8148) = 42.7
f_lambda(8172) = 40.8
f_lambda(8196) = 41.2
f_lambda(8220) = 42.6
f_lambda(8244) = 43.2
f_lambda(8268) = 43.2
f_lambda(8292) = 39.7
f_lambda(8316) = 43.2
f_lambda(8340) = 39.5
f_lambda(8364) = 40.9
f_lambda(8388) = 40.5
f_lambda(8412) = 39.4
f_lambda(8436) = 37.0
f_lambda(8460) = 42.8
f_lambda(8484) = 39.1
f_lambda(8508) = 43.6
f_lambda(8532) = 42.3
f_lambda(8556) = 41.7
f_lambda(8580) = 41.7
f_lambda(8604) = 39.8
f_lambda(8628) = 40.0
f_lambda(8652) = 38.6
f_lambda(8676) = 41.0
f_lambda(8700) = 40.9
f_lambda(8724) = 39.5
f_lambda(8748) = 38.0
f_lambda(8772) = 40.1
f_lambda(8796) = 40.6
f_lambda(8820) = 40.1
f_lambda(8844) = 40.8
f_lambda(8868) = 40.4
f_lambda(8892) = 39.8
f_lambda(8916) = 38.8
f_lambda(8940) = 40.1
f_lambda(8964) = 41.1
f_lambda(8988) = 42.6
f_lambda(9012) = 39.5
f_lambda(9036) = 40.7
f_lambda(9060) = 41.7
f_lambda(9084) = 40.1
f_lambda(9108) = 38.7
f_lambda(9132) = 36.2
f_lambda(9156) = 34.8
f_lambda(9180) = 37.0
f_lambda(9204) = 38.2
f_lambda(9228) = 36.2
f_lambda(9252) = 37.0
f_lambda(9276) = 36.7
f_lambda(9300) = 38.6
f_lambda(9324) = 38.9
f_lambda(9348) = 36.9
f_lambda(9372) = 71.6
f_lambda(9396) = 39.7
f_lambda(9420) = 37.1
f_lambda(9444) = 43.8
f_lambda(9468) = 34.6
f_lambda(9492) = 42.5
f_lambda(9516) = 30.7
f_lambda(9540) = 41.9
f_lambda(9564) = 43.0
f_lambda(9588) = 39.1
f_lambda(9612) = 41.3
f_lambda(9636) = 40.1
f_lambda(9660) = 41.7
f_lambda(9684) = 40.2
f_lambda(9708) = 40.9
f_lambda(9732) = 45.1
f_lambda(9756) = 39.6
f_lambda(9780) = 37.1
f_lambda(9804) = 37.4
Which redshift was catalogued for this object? 0.28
